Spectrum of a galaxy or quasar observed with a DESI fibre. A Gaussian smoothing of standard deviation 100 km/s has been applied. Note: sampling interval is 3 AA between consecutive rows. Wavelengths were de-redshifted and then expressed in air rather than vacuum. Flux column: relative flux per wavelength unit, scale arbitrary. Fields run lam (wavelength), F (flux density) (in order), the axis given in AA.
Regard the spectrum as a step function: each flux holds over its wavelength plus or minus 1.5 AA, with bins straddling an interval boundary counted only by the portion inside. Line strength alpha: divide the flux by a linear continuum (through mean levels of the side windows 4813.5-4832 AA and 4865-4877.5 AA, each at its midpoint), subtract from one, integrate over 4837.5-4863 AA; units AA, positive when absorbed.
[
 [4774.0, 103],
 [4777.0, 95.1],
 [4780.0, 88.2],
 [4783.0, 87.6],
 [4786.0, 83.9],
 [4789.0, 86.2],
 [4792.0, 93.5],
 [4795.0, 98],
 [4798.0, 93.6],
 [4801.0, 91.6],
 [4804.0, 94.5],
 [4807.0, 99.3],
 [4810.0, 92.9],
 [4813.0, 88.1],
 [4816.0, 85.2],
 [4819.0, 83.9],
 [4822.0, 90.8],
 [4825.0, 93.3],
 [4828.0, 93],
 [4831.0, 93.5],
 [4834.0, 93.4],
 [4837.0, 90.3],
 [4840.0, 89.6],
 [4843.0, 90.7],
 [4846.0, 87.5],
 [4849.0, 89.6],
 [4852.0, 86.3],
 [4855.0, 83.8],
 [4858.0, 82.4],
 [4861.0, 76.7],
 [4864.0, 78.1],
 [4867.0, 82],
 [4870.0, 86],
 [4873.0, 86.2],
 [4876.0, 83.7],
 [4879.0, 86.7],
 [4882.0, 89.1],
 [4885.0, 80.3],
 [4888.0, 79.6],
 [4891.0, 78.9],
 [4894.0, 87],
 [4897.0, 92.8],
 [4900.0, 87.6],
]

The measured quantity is 0.2 AA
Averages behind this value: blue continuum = 89.8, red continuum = 84.2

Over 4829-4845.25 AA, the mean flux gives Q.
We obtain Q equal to 91.4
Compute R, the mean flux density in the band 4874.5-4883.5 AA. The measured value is 86.5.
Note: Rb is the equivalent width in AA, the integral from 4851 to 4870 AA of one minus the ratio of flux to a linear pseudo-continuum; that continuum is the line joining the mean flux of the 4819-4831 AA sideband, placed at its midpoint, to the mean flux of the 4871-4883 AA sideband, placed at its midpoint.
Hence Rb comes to 1.3 AA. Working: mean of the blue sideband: 91.4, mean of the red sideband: 86.3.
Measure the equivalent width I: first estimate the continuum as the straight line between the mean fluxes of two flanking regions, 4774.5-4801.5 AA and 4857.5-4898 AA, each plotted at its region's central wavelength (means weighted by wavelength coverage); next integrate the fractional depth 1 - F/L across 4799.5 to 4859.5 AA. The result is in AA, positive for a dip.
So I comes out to -1.6 AA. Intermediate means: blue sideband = 91.3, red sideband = 83.4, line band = 90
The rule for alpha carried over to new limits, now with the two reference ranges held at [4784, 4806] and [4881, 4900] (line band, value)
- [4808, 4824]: 0.26 AA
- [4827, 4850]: -0.62 AA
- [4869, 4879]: 0.05 AA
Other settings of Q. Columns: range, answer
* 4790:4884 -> 88.8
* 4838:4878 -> 84.9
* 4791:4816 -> 93.4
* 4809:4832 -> 90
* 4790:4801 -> 94.2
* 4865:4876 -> 84.3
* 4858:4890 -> 82.8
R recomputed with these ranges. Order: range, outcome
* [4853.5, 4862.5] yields 81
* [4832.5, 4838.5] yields 91.9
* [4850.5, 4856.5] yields 85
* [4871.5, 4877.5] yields 85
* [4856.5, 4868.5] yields 79.8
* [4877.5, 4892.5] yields 82.9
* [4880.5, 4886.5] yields 84.7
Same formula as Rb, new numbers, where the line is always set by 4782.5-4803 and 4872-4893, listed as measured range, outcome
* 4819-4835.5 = -0.74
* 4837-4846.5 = -0.30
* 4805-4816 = -0.36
